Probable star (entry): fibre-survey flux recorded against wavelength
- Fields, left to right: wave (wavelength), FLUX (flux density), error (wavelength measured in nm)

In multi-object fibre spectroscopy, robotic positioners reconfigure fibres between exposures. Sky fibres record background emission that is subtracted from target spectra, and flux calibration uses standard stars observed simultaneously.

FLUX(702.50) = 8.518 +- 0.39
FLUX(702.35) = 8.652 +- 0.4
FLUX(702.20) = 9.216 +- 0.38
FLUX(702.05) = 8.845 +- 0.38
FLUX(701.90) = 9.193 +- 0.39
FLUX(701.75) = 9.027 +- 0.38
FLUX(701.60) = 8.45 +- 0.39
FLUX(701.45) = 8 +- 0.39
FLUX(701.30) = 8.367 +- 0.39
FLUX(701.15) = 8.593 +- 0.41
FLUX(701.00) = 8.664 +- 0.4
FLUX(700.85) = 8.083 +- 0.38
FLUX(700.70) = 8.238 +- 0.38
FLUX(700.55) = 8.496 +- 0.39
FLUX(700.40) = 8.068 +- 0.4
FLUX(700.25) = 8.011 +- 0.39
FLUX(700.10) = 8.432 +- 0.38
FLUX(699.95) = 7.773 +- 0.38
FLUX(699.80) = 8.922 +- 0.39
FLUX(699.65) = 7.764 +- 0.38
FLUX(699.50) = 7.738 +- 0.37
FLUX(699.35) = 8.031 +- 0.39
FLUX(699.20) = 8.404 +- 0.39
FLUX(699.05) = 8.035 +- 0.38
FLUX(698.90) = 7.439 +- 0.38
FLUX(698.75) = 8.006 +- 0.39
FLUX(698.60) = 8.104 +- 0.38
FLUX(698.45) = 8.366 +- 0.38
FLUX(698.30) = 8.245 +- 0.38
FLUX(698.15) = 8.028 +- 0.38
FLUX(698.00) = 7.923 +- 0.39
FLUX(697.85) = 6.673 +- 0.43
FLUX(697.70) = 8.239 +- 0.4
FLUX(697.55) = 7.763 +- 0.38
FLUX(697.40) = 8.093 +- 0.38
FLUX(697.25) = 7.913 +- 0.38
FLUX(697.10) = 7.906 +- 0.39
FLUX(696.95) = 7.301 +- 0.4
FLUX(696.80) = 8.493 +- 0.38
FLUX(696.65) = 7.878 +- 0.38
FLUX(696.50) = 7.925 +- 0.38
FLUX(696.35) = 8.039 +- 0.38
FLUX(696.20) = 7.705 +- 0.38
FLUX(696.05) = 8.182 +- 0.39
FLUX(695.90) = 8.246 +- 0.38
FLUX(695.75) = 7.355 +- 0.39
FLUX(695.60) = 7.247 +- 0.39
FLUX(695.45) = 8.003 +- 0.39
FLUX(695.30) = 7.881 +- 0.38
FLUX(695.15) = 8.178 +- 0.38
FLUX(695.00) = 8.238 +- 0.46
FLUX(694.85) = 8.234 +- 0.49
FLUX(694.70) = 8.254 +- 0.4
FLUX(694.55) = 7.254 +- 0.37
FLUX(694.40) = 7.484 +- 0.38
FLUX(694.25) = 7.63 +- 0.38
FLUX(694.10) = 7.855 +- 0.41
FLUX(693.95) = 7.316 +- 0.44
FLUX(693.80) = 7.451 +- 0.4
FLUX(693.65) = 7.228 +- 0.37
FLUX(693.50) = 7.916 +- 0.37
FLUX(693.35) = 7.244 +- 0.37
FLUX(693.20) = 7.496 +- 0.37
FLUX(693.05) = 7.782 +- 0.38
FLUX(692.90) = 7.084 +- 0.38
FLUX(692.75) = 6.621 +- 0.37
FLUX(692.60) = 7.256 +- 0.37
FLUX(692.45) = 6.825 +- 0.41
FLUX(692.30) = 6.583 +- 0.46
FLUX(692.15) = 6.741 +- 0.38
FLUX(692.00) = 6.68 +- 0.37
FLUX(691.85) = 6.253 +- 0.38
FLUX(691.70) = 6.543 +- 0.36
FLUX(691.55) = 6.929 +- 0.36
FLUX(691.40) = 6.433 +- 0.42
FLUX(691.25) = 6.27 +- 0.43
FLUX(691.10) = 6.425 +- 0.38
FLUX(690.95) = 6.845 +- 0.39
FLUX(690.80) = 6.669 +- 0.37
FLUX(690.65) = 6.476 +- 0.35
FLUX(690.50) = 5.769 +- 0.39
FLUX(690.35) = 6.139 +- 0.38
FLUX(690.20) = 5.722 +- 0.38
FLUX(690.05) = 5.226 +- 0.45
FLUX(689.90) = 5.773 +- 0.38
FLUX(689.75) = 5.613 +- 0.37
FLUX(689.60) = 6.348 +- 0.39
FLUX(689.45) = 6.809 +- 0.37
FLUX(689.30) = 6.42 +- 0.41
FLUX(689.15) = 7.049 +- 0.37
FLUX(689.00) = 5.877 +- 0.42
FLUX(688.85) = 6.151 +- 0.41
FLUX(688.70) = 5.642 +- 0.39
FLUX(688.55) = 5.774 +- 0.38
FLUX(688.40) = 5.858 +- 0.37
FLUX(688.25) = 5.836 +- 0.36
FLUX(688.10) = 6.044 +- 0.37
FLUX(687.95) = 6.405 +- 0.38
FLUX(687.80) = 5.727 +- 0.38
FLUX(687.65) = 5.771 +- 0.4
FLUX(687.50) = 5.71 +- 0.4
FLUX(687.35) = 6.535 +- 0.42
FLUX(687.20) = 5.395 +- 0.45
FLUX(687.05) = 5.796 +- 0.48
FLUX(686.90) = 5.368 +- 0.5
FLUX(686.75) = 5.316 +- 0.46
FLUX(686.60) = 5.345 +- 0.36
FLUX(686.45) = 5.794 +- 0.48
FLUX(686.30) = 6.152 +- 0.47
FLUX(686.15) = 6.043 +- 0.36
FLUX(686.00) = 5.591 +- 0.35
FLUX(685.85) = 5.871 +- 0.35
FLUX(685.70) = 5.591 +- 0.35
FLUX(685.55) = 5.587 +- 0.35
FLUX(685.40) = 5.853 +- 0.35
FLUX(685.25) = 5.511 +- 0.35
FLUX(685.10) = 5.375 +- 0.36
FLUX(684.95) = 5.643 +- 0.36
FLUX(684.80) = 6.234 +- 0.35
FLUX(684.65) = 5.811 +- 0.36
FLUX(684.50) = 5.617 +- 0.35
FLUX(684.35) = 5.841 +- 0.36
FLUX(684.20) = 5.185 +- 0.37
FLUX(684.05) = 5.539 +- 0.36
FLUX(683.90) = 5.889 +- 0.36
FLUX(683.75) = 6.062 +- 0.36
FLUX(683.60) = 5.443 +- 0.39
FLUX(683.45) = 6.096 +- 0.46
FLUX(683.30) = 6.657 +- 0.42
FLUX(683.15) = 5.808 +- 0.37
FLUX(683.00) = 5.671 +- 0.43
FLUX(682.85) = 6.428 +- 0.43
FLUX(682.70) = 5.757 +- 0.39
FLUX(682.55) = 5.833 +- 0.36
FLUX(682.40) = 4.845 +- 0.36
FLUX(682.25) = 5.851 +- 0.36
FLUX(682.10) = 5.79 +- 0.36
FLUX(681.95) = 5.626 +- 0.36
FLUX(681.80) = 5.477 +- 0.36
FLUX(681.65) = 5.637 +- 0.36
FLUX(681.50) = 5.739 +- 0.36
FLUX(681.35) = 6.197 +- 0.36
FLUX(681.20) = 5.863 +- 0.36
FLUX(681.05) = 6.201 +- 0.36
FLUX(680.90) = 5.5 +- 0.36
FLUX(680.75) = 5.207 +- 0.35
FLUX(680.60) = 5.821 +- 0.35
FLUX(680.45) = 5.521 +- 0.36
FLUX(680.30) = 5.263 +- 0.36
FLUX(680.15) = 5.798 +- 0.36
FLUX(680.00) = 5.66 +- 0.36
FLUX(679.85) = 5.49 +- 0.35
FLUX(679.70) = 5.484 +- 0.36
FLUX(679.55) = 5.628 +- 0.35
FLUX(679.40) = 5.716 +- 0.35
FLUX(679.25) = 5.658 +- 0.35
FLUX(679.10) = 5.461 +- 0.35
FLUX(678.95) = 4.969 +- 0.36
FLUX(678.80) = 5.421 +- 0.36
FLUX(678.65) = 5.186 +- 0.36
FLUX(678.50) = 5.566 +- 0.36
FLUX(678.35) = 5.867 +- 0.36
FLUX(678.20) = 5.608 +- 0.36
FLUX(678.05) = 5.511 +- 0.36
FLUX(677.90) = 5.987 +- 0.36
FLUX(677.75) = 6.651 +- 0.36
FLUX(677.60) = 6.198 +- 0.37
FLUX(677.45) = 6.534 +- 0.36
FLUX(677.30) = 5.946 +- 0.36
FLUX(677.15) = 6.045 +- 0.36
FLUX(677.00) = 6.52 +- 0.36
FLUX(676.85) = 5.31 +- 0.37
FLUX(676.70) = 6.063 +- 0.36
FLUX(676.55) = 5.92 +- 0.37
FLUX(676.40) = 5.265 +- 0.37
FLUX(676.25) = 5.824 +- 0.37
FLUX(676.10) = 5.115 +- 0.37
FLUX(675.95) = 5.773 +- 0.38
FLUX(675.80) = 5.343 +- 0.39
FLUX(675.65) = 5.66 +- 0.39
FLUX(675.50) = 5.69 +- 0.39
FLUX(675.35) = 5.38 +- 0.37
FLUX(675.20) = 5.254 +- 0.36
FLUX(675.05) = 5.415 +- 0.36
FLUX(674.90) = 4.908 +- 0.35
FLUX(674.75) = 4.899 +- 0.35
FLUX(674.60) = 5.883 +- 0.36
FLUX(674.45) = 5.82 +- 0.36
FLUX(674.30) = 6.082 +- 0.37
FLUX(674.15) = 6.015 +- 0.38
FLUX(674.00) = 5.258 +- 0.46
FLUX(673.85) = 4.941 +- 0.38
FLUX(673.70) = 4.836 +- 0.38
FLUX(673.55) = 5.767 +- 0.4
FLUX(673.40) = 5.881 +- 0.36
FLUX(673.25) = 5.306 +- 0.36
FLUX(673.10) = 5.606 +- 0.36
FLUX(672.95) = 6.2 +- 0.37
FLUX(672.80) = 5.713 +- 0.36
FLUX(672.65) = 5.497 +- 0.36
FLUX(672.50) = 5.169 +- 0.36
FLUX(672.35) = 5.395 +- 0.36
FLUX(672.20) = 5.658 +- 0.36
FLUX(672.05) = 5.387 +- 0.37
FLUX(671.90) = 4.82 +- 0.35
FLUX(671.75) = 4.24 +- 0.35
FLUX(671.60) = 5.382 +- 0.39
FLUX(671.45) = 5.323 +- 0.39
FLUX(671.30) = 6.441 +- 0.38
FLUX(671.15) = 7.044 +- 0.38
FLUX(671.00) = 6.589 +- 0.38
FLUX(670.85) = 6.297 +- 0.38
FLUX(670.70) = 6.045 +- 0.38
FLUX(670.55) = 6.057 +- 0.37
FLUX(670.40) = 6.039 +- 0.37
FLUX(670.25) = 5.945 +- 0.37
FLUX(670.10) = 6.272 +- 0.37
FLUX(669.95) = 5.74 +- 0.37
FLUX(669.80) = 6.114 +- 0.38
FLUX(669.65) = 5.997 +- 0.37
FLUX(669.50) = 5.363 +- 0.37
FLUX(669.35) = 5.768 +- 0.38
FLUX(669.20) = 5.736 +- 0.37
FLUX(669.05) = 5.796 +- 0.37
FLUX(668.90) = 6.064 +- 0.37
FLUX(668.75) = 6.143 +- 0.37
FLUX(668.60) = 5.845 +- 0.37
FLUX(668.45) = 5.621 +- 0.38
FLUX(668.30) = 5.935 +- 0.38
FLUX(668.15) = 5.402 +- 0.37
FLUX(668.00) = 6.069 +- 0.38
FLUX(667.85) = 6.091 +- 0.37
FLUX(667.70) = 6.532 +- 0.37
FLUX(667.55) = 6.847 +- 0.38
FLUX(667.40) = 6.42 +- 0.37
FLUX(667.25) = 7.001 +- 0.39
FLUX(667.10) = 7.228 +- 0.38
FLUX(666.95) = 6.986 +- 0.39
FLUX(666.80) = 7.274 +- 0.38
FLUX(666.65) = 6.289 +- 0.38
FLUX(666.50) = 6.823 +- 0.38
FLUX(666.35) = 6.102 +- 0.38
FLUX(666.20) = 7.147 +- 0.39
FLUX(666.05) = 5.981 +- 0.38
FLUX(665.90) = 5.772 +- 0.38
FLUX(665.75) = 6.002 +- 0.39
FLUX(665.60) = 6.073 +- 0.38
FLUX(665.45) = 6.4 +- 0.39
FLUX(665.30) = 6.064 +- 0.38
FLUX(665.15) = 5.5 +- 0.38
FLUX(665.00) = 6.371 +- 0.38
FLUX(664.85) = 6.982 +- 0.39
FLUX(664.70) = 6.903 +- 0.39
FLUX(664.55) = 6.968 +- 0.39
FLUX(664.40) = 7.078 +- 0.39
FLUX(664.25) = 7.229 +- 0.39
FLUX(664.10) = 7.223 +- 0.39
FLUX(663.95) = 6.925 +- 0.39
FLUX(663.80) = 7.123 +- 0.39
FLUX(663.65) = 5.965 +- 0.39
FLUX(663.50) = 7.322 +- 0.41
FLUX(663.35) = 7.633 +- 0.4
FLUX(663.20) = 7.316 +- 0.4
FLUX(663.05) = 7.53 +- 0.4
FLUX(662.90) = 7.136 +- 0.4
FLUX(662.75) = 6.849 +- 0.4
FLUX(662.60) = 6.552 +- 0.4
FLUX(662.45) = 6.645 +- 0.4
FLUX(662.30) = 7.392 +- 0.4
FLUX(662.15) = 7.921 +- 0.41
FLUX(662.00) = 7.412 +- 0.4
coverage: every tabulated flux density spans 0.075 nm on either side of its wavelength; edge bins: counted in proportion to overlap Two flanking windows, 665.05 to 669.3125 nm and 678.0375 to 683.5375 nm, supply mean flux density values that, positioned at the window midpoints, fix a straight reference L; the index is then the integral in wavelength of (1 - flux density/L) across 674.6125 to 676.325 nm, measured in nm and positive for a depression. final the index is 0.14 nm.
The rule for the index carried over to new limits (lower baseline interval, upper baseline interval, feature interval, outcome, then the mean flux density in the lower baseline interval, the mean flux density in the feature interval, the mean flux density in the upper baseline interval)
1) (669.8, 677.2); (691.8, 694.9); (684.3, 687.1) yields 0.405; 5.66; 5.7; 7.3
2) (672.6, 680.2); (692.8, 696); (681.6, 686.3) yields 0.534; 5.64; 5.75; 7.68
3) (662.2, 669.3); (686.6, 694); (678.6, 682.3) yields 0.483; 6.56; 5.61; 6.38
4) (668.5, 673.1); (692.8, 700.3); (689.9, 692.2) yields 0.340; 5.8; 6.32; 7.85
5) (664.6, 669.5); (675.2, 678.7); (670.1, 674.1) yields 0.240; 6.28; 5.66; 5.77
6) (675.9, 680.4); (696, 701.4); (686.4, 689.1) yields 0.396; 5.71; 5.81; 8.05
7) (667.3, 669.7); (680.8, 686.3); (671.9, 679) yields 0.327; 5.99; 5.62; 5.77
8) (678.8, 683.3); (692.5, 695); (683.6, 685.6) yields 0.157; 5.66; 5.7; 7.52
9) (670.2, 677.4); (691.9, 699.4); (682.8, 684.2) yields 0.138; 5.65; 5.91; 7.69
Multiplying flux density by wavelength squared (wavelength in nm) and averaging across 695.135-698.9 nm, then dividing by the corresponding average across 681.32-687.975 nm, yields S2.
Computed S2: 1.42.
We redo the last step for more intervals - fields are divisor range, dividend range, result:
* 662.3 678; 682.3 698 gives 1.15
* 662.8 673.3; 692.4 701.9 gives 1.38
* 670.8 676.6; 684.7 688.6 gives 1.08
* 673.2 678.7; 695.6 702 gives 1.53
